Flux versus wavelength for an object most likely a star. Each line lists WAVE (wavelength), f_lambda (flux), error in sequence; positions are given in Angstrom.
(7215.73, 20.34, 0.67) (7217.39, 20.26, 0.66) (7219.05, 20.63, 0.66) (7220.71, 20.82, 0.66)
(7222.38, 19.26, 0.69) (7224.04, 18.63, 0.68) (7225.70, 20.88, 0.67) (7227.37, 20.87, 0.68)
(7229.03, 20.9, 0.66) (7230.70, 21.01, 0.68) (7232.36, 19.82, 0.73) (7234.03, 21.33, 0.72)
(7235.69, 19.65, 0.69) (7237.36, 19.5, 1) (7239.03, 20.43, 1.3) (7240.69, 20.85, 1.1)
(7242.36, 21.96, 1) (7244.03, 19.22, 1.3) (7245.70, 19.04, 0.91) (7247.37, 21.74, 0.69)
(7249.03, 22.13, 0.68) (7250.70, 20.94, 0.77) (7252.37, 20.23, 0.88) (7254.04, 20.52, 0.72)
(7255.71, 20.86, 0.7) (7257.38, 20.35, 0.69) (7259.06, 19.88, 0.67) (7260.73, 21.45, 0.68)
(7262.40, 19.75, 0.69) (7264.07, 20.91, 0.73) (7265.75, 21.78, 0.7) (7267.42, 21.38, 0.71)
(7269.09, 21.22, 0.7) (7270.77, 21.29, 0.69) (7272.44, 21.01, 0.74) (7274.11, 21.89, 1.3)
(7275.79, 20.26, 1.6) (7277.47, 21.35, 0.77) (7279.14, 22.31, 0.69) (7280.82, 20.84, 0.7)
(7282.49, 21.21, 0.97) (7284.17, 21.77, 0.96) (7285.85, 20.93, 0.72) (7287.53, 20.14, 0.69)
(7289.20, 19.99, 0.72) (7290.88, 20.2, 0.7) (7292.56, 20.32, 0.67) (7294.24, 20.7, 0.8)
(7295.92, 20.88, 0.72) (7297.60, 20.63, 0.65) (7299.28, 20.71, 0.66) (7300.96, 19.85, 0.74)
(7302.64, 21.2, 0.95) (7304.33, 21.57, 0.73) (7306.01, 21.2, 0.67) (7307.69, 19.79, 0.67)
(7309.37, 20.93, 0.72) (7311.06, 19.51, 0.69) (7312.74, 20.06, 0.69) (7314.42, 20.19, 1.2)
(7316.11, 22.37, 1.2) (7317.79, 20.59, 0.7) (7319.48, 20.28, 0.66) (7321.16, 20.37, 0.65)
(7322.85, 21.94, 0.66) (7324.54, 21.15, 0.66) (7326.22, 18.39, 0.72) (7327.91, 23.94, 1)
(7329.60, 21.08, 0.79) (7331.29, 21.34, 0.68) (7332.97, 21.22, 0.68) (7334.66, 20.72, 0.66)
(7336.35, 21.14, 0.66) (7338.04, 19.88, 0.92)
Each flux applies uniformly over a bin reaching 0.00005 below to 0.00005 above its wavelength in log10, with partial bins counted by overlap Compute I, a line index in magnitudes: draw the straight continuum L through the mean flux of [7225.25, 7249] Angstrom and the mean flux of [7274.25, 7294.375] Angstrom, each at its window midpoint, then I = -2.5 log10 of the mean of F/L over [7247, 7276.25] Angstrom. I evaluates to -0.01 mag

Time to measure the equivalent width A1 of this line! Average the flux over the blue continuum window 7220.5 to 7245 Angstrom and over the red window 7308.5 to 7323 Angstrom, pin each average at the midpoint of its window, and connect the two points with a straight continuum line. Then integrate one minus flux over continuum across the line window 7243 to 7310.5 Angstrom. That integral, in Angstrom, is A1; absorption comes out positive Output -1.1 Angstrom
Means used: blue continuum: 20.3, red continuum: 20.6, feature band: 20.8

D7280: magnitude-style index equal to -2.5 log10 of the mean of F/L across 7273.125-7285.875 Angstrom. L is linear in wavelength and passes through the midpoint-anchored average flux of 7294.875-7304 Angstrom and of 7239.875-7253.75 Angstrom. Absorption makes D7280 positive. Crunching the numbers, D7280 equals -0.03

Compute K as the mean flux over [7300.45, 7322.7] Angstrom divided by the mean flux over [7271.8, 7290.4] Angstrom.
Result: 0.98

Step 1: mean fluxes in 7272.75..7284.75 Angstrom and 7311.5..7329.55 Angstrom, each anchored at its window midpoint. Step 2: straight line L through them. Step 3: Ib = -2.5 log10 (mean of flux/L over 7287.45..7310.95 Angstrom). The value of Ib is 0.03 mag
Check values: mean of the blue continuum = 21.4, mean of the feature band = 20.6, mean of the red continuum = 20.9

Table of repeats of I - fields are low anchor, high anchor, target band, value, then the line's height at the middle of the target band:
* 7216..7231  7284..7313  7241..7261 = -0.013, 20.4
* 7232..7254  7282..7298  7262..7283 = -0.030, 20.6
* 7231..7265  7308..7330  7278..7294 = -0.010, 20.7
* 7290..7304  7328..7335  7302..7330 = 0.011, 21.1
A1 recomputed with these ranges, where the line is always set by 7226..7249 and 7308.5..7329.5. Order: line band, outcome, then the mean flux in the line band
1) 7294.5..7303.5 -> 0.0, 20.6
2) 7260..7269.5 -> -0.2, 21.1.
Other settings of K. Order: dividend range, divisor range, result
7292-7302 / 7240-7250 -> 0.99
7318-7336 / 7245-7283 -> 1.00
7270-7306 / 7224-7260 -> 1.02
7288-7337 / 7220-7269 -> 1.01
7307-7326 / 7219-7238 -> 1.02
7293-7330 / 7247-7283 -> 0.99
